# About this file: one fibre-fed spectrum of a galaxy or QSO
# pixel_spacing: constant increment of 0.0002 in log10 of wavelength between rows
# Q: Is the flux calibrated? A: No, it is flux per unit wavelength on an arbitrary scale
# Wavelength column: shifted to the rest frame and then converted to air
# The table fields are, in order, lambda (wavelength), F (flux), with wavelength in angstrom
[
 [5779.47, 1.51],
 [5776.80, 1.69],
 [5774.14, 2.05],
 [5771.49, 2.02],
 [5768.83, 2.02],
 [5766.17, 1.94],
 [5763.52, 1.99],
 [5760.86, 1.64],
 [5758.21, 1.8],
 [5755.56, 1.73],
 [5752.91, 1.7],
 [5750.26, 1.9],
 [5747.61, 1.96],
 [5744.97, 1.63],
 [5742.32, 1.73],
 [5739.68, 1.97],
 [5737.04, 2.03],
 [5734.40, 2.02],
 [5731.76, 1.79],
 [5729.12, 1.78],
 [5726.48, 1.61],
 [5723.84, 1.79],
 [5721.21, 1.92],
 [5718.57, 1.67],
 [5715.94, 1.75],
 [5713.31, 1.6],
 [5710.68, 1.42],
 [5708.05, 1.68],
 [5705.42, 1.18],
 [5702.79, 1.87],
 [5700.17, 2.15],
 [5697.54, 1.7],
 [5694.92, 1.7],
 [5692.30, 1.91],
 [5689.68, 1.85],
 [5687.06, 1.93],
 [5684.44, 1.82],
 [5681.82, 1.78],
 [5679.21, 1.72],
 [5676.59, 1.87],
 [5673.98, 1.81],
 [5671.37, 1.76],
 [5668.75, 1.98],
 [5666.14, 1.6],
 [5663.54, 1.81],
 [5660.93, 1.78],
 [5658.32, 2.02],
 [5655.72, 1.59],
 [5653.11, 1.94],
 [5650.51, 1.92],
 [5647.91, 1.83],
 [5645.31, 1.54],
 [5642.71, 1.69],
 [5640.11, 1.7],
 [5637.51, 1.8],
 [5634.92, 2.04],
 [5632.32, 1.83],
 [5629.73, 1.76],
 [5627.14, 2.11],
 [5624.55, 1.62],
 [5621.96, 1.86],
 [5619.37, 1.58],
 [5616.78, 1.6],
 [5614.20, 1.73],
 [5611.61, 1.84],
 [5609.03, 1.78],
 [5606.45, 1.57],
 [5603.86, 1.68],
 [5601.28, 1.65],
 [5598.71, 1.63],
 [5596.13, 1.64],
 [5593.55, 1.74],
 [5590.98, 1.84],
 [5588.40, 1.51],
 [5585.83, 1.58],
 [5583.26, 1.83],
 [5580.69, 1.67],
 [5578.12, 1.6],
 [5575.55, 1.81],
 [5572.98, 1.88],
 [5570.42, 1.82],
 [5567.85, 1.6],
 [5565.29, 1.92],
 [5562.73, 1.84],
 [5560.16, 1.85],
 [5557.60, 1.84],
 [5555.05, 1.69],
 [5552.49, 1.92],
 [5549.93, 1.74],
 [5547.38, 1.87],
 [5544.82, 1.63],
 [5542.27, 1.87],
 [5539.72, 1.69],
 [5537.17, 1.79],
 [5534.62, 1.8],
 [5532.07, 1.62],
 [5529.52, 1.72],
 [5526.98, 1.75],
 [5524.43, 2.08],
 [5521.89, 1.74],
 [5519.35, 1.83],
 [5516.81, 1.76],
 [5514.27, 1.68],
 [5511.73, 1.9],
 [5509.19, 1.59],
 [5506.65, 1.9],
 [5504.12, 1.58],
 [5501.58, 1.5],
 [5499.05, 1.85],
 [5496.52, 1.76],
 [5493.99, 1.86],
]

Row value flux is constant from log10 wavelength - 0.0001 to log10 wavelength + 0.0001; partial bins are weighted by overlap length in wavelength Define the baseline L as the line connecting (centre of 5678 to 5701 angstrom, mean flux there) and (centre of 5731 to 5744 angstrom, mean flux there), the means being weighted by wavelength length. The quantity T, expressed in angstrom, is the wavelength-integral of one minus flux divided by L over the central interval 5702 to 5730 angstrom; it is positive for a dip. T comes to 3.3 angstrom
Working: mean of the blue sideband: 1.83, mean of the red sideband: 1.91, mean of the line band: 1.65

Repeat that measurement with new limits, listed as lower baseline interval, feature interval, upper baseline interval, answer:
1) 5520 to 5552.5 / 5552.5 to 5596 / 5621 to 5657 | 0.9 angstrom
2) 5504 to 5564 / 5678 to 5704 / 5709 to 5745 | -1.1 angstrom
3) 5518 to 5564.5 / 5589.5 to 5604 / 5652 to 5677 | 0.9 angstrom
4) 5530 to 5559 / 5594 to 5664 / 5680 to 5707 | 0.7 angstrom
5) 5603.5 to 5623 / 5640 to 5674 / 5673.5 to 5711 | -0.9 angstrom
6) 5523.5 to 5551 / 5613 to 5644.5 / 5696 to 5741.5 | -0.1 angstrom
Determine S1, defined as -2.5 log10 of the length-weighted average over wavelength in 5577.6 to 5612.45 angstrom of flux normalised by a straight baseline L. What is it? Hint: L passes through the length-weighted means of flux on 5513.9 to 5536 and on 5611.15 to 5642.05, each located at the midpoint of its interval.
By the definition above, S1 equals 0.06 mag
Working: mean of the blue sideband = 1.78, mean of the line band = 1.68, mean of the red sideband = 1.79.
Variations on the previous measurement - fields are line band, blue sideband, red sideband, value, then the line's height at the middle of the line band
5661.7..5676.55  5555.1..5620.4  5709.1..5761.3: -0.03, 1.75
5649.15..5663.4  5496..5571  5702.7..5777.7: -0.04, 1.78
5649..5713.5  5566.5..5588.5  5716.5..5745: 0.00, 1.78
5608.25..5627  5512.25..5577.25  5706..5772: 0.03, 1.79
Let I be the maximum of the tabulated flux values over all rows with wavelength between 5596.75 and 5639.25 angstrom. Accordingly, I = 2.11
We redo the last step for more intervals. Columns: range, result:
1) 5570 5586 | 1.88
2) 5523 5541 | 2.08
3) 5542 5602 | 1.92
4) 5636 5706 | 2.15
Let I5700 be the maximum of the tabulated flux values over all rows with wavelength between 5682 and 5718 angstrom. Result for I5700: 2.15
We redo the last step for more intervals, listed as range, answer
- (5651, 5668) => 2.02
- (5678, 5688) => 1.93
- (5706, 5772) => 2.03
